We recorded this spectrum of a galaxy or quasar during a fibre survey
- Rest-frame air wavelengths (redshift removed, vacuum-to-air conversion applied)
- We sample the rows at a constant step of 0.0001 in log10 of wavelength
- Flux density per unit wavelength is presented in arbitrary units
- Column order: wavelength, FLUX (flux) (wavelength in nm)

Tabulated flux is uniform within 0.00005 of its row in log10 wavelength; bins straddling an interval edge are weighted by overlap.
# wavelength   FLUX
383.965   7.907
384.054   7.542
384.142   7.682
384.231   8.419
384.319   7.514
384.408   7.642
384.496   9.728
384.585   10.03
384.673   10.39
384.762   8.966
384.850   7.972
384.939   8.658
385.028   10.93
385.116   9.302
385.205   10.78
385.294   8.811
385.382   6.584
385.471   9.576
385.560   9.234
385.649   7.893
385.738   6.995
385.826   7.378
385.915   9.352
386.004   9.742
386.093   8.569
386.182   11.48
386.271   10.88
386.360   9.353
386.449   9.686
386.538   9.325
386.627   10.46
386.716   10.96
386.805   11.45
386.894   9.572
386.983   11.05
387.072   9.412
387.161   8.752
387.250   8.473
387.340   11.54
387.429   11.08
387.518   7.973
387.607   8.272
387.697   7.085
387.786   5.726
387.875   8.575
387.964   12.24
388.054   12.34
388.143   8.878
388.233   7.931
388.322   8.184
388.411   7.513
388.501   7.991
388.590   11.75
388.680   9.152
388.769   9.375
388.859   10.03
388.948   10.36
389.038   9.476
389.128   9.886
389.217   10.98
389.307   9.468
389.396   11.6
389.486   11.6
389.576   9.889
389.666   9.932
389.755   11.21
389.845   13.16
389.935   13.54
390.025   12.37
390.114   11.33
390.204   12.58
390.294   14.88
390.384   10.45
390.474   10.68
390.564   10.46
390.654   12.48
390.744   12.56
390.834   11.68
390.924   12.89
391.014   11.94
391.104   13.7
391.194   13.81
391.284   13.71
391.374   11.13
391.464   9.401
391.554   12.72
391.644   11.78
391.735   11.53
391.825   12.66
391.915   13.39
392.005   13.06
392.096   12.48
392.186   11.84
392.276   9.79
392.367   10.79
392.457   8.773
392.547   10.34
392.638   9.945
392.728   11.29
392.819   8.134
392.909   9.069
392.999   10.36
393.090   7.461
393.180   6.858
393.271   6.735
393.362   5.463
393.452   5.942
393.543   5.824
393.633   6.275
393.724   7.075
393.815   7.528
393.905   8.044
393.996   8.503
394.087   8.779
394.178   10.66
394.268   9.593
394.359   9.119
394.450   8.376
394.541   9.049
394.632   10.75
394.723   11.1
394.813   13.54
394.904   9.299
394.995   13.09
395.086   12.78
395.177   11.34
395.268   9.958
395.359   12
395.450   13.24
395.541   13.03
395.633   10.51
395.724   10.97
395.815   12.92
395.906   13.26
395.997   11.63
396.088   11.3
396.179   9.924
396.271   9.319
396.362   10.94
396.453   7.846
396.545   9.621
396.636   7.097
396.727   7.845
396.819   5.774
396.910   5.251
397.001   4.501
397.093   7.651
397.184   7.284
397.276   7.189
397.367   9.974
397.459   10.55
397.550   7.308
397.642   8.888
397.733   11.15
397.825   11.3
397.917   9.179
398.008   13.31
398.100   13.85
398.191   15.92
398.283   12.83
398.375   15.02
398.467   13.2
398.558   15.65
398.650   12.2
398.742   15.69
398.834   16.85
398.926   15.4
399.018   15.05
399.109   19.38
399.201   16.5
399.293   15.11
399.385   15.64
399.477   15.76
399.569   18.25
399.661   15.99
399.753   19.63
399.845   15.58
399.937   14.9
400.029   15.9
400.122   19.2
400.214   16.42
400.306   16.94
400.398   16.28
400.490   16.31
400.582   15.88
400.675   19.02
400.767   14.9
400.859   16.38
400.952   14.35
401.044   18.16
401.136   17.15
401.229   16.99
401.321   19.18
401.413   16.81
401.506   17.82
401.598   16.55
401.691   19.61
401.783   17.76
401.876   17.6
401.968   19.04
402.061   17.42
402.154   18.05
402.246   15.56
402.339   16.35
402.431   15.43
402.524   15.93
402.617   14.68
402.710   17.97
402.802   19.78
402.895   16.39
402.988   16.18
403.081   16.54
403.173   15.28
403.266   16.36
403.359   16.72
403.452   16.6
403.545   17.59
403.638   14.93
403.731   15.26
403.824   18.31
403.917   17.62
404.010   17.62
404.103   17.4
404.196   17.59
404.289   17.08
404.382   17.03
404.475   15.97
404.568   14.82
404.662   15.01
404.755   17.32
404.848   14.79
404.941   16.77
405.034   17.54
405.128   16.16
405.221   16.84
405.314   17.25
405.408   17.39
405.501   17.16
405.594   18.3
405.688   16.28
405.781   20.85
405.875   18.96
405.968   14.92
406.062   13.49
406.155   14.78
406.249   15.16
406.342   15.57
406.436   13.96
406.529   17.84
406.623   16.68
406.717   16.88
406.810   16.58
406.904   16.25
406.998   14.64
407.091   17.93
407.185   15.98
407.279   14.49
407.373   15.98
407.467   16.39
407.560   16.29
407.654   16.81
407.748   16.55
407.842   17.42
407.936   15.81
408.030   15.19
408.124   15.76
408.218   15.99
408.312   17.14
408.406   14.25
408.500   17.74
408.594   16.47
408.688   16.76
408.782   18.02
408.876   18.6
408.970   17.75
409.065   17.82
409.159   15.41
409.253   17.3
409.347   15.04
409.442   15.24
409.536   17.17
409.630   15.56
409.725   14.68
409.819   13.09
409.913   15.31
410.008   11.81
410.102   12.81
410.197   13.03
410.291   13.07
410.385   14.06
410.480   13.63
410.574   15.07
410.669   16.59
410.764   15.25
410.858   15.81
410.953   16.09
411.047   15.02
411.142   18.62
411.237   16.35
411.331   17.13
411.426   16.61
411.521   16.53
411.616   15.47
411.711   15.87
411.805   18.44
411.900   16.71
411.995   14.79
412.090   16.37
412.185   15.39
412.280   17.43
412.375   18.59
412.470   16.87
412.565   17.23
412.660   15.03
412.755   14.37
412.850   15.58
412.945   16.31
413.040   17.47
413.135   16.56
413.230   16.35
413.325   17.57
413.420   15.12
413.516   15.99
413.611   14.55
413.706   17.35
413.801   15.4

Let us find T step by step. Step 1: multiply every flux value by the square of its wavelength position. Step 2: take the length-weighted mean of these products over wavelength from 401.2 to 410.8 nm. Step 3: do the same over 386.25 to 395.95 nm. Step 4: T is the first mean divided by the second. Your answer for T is 1.70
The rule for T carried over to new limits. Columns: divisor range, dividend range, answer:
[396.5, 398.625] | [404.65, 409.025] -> 1.72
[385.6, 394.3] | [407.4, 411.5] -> 1.73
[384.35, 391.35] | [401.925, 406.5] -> 1.78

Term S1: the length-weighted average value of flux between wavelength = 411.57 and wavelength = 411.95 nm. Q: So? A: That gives 16.6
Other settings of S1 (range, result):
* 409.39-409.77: 15.6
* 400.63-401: 16.2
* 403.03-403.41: 16.2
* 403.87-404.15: 17.6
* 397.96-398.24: 14.3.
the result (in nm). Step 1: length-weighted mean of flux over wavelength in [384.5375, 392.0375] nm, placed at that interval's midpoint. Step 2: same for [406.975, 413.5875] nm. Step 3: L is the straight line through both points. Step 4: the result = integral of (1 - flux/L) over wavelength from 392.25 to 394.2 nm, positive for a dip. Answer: 0.55 nm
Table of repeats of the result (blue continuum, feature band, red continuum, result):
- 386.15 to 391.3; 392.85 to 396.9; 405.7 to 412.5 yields 0.903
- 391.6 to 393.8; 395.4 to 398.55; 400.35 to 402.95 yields 0.650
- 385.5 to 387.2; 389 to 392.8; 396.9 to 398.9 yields -0.500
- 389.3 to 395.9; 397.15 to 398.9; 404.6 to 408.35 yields 0.125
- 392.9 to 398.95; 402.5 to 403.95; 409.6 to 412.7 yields -0.442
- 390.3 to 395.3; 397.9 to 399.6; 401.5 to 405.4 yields -0.133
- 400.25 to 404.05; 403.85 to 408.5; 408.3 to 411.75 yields -0.039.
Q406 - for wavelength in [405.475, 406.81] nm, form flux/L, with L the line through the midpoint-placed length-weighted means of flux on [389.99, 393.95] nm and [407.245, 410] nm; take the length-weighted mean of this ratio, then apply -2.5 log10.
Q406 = -0.08 mag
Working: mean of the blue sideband 10.5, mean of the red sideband 16.2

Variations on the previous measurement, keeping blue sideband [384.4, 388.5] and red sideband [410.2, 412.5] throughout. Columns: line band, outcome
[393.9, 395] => 0.152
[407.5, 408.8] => -0.087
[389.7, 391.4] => -0.188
